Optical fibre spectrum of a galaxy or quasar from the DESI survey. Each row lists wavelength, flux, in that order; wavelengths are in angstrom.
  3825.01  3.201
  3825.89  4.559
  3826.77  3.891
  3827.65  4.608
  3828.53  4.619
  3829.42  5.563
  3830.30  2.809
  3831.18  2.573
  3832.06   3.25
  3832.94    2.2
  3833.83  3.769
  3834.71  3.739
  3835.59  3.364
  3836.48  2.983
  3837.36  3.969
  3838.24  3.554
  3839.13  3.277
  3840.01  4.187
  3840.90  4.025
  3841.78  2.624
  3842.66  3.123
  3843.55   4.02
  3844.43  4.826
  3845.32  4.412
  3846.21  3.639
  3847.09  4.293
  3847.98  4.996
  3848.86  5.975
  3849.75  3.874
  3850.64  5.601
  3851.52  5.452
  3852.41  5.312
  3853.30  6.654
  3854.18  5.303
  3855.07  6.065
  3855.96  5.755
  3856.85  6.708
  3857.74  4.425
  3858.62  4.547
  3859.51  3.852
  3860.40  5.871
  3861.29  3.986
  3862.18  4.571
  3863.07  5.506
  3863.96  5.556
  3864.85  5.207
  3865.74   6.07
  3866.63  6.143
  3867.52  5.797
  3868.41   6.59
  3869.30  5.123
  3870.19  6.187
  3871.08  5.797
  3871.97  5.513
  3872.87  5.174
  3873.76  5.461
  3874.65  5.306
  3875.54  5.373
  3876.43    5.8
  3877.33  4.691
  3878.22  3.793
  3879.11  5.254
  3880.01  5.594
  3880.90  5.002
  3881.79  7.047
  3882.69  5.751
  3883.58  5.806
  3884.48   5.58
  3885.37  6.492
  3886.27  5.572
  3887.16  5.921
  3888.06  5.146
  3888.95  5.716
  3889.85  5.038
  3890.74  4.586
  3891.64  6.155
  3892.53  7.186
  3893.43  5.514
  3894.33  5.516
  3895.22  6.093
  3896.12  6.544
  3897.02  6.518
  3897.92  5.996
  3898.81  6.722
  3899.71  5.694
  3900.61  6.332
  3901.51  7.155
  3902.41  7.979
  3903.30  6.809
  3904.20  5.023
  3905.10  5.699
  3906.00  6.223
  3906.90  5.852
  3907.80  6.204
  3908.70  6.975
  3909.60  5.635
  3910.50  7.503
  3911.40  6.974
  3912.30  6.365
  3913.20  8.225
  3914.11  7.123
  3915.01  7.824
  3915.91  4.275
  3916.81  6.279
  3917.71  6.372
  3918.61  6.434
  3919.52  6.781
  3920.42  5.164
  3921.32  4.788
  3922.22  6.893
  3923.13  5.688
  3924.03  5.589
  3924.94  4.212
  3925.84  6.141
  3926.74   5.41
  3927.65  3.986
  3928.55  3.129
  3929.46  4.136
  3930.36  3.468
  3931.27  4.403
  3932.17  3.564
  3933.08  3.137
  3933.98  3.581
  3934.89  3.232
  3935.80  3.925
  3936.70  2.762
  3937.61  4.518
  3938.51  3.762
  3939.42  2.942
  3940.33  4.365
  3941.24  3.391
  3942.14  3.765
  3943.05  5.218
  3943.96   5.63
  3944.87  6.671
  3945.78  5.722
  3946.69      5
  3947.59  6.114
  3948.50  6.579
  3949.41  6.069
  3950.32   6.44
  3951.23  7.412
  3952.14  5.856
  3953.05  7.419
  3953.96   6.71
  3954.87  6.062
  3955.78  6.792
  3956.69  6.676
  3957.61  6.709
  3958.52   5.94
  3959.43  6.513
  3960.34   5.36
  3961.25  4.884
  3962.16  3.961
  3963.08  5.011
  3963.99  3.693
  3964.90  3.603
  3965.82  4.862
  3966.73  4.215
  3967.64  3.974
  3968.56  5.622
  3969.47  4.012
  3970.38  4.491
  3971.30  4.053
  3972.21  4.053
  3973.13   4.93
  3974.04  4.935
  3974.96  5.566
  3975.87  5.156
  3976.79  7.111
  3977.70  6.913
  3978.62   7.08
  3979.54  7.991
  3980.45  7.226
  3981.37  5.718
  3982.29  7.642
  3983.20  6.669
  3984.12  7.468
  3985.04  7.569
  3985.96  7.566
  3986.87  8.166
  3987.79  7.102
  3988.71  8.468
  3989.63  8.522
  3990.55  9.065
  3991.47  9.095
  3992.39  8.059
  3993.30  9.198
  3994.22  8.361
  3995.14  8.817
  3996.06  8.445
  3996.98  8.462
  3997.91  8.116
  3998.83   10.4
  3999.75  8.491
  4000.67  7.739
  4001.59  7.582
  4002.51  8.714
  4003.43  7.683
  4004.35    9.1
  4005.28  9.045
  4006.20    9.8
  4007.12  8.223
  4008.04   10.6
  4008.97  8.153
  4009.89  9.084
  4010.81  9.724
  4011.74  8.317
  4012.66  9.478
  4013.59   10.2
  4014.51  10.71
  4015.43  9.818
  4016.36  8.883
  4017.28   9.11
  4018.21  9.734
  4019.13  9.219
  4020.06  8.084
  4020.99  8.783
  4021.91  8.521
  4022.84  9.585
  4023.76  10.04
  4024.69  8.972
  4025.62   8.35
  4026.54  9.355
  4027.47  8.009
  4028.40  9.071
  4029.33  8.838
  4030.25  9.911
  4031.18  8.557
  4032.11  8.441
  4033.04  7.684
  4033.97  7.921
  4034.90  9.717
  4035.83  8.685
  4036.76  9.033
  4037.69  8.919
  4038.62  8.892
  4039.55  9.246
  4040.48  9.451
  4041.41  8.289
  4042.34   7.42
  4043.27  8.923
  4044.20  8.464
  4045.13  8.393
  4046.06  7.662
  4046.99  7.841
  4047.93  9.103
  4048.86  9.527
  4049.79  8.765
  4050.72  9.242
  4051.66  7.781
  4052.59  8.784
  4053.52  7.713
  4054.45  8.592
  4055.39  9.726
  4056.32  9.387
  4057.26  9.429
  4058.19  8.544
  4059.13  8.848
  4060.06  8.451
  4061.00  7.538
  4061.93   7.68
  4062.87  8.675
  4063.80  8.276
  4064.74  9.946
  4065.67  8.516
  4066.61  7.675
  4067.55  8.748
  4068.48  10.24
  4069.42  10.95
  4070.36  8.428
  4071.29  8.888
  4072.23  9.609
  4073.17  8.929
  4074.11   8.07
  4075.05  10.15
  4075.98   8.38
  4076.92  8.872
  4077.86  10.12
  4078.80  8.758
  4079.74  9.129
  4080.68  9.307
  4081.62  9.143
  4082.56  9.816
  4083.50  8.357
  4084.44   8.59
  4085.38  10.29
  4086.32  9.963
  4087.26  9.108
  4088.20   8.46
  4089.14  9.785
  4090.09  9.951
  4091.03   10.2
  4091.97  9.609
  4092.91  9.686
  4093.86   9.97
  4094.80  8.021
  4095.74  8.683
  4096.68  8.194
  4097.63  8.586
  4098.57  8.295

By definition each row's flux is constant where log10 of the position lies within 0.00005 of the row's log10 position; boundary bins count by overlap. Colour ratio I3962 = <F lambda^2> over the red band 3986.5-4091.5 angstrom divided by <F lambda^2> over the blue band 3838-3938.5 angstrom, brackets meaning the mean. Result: 1.8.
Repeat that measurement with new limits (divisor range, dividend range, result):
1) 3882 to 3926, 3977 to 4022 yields 1.46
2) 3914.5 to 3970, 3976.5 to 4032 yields 1.73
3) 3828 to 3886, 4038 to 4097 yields 2.05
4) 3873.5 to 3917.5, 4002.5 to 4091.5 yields 1.60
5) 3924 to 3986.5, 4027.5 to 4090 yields 1.77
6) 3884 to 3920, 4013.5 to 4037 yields 1.54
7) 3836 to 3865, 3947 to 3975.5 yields 1.23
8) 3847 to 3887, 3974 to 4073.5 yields 1.70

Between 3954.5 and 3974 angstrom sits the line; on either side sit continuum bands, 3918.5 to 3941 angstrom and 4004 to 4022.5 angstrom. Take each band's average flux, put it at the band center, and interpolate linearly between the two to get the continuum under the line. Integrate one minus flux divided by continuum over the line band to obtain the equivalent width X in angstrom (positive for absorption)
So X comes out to 4.1 angstrom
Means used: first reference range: 4.44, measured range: 5.01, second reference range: 9.23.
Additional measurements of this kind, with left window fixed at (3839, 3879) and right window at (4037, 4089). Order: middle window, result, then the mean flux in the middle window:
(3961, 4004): 3.9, 6.75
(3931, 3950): 6.0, 4.51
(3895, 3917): -2.1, 6.49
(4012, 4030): -2.5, 9.2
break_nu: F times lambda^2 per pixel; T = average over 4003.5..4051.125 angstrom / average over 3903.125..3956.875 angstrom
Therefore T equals 1.72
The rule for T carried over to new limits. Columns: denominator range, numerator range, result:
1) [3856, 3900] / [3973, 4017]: 1.56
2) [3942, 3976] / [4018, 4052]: 1.68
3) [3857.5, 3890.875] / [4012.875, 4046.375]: 1.79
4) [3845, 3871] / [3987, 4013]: 1.76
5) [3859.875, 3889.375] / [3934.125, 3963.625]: 1.00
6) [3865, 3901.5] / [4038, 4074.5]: 1.66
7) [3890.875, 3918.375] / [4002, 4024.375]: 1.52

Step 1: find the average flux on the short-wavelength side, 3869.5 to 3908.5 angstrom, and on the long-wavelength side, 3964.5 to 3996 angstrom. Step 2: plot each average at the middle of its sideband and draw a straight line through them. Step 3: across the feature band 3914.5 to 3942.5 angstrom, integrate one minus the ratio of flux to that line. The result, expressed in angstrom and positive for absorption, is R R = 6.8 angstrom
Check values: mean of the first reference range 5.84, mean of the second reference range 6.6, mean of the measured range 4.65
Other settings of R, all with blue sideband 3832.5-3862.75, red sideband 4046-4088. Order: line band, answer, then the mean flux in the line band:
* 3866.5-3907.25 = -4.5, 5.83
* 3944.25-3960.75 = 0.6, 6.33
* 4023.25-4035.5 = -1.0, 8.84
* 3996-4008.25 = -1.8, 8.71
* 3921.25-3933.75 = 3.0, 4.59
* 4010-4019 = -1.9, 9.53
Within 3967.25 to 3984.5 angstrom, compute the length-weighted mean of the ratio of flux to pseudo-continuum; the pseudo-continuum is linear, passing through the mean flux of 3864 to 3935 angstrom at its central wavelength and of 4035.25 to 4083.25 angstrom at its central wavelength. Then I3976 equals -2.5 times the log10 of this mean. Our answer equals 0.23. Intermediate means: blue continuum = 5.69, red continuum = 8.84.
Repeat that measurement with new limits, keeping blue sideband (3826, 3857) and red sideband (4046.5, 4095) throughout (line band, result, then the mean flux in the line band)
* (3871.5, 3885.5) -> -0.08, 5.45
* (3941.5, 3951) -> 0.13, 5.72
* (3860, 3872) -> -0.16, 5.57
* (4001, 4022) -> -0.16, 9.07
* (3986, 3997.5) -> -0.14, 8.44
